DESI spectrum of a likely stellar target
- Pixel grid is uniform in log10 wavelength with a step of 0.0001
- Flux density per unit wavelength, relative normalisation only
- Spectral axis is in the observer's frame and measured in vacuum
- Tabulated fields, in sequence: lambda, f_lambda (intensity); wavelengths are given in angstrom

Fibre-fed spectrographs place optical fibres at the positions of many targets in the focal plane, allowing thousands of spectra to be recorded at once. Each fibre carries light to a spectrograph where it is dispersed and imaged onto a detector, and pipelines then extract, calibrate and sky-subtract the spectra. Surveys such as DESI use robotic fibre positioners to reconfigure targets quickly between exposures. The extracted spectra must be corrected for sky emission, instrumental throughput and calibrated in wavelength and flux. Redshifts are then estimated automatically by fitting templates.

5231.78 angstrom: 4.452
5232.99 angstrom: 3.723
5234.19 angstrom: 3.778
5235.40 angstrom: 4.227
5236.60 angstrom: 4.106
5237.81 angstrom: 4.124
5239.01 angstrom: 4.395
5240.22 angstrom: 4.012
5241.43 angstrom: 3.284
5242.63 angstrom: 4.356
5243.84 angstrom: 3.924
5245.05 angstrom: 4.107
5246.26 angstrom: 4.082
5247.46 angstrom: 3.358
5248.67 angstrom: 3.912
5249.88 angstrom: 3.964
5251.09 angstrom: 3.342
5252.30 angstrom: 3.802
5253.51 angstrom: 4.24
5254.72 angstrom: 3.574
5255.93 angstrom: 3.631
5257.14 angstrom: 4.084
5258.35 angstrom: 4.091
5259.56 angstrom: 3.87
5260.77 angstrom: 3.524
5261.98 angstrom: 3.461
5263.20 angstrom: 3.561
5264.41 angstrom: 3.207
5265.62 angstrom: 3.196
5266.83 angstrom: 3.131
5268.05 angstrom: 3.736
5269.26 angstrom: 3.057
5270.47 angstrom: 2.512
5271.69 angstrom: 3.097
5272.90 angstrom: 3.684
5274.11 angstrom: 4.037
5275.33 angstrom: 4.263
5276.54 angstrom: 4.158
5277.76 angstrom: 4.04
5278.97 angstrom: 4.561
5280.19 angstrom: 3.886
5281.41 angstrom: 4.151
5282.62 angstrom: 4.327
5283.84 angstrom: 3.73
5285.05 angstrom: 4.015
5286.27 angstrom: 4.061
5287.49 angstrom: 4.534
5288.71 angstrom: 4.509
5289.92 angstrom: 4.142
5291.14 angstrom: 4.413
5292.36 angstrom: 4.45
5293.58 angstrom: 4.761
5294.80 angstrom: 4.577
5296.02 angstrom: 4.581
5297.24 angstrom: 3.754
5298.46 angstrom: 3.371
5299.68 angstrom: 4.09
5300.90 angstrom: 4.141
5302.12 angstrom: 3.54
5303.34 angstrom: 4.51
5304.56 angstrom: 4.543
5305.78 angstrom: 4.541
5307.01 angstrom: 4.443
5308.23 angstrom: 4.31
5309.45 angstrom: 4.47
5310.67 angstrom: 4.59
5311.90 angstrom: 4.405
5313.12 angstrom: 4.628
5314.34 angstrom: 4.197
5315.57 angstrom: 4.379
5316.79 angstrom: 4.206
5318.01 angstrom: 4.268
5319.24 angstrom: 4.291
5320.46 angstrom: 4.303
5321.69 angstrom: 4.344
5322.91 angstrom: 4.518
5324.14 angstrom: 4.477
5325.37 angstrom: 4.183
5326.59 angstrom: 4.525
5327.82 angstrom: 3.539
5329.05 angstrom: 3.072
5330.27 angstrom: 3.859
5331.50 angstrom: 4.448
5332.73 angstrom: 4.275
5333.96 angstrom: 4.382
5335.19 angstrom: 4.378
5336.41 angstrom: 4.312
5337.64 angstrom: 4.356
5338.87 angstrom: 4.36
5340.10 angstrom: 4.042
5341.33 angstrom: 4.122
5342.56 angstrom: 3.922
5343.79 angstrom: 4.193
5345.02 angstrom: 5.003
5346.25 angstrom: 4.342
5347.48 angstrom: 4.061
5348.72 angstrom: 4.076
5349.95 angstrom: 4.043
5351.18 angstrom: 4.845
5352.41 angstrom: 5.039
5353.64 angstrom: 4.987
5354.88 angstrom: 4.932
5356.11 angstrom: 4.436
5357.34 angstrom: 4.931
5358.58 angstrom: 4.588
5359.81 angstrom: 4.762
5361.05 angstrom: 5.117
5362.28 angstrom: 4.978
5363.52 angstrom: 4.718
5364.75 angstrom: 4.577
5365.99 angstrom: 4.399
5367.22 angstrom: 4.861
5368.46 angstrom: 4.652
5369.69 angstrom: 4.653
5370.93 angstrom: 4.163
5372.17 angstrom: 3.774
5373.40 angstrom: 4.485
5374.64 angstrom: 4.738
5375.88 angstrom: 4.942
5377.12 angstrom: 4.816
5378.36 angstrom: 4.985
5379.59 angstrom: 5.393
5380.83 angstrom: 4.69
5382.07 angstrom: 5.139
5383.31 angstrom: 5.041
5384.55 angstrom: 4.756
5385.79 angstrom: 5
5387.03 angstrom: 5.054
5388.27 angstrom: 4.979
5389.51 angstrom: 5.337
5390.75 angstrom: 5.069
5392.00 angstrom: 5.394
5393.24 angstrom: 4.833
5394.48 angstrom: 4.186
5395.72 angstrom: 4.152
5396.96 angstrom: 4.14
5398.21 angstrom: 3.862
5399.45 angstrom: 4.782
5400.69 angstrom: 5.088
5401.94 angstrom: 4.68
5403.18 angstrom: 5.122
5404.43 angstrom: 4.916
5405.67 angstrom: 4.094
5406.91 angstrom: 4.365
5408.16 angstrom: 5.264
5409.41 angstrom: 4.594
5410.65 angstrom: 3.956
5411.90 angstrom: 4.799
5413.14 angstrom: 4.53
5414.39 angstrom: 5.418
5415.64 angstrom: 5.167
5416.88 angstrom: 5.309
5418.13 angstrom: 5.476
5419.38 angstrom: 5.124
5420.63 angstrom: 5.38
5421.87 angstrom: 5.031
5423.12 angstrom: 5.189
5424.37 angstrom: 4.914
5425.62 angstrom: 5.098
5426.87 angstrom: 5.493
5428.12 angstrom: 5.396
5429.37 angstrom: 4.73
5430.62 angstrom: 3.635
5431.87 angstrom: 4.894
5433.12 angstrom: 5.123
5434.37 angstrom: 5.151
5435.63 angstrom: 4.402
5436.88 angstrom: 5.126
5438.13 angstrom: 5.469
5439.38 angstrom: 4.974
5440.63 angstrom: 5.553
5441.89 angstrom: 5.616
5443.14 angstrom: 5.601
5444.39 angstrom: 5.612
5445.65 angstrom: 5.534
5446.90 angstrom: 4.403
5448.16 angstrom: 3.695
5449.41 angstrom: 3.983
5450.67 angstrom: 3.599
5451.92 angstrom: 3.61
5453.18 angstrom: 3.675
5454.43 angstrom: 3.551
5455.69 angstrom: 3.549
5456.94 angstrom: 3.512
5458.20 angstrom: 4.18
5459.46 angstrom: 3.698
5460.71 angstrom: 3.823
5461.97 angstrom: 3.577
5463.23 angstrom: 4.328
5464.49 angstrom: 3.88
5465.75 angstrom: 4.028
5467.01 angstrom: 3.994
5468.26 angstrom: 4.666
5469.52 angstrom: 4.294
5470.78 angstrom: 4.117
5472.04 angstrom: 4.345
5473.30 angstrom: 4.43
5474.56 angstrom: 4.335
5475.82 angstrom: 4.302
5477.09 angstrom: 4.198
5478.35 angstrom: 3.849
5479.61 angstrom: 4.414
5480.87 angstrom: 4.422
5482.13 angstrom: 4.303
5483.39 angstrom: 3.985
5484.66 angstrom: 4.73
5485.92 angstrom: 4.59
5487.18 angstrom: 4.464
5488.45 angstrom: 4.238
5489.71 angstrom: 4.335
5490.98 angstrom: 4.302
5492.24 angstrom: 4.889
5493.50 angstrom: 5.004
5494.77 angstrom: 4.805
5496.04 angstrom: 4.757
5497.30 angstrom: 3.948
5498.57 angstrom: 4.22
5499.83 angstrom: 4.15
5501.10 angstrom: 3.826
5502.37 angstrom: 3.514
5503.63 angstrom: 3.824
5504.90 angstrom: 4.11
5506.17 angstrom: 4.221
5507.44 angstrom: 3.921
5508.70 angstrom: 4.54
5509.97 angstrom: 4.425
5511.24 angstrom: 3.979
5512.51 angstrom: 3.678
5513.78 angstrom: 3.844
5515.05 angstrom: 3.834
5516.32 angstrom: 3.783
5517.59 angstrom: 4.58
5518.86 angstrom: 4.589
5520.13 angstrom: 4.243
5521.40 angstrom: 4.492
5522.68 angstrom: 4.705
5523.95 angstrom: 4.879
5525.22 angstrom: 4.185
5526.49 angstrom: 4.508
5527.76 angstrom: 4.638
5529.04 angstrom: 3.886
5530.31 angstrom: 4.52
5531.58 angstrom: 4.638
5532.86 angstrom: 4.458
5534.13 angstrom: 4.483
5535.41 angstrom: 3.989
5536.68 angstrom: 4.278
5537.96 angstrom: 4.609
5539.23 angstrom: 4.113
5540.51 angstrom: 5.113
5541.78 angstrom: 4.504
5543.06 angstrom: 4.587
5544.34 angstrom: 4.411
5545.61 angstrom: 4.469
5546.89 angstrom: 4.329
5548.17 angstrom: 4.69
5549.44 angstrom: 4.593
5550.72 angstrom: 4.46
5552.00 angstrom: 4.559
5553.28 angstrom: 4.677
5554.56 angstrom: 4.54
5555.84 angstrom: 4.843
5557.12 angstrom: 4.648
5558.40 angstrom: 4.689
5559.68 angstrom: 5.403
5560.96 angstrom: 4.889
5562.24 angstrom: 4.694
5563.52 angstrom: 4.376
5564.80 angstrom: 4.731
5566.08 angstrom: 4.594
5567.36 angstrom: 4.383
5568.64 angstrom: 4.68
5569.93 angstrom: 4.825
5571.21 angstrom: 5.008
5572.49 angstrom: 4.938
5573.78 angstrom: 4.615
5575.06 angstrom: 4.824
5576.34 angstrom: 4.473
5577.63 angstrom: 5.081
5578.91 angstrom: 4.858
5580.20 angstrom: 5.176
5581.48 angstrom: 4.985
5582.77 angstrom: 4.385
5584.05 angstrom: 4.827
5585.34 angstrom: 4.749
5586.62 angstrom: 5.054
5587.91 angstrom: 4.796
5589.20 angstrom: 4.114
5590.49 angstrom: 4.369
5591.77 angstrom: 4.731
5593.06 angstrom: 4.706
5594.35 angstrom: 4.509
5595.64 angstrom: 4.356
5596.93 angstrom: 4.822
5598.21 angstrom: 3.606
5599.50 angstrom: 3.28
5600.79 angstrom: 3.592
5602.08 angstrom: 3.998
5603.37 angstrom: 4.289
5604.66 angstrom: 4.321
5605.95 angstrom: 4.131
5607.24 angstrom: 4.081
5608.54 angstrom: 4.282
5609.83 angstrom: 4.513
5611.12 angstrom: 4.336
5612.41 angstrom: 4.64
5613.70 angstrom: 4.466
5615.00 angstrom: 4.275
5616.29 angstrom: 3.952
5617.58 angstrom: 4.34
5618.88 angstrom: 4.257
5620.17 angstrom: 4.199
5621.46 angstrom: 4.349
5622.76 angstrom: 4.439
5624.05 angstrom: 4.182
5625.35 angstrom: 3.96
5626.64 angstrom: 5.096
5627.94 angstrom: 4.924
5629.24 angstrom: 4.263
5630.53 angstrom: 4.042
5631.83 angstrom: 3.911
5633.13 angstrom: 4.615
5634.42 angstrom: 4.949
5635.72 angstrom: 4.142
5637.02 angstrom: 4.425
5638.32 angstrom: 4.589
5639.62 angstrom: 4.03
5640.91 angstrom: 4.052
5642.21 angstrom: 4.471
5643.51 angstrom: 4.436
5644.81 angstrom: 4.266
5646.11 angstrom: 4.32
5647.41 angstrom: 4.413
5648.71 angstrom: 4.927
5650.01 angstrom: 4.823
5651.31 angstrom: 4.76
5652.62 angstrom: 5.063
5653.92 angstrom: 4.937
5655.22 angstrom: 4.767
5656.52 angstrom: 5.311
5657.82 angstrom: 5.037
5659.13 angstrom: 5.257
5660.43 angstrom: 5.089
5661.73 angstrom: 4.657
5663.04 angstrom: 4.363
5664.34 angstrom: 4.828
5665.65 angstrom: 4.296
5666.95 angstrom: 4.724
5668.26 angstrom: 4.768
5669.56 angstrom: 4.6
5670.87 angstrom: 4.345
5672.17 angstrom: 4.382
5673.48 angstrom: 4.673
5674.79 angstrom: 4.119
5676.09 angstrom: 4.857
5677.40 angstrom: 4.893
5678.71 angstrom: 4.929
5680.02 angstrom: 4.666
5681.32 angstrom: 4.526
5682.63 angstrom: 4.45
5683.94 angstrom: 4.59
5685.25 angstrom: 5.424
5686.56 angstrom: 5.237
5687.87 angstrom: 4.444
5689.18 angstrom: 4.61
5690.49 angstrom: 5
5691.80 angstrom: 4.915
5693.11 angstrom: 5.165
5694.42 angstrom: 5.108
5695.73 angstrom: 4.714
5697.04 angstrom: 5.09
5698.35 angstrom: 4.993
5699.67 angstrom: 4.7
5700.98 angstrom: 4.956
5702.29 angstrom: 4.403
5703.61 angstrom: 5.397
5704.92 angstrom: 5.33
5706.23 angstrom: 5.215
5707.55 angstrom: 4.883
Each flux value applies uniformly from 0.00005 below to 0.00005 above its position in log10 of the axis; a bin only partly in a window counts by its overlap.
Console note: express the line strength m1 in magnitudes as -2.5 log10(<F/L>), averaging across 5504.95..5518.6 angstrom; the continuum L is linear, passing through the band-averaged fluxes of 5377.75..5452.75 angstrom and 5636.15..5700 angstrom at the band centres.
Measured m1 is 0.17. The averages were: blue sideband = 4.86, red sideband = 4.71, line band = 4.1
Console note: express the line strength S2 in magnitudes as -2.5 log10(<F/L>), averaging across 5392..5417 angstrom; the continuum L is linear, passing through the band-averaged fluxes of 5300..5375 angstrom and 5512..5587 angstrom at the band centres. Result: -0.052 mag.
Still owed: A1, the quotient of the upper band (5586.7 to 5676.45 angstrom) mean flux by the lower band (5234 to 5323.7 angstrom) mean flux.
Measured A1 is 1.1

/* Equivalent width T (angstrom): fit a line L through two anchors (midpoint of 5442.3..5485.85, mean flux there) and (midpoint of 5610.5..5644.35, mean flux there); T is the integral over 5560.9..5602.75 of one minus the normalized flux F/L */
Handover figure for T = -2.5 angstrom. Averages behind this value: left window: 4.2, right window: 4.36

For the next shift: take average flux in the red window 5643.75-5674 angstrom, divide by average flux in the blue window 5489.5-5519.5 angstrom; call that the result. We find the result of 1.12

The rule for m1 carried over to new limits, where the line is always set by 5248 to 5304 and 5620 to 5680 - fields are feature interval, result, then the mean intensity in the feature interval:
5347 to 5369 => -0.16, 4.67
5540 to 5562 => -0.06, 4.67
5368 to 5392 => -0.18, 4.84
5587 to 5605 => 0.06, 4.26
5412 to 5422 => -0.24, 5.17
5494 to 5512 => 0.04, 4.16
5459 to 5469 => 0.06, 4.01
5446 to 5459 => 0.11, 3.81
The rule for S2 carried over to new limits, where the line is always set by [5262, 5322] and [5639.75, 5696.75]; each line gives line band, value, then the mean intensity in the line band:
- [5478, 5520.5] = 0.045 mag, 4.25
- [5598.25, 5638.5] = 0.089 mag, 4.27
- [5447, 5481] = 0.095 mag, 4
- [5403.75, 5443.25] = -0.161 mag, 4.99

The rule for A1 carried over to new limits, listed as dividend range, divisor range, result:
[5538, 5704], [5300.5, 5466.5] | 1.01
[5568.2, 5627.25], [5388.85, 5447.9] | 0.91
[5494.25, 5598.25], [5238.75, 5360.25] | 1.09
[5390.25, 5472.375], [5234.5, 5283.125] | 1.21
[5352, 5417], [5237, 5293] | 1.23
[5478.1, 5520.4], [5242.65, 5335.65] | 1.05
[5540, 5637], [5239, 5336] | 1.12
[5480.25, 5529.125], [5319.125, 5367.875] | 0.97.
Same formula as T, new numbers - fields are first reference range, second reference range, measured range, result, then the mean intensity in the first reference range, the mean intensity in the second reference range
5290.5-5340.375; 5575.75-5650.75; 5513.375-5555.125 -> -0.54 angstrom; 4.27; 4.42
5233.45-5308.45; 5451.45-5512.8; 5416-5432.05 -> -3.75 angstrom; 3.95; 4.16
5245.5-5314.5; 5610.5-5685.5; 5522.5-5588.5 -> -3.45 angstrom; 3.98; 4.55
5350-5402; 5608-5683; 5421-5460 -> 0.43 angstrom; 4.75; 4.54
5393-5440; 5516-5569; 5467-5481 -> 1.23 angstrom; 4.84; 4.54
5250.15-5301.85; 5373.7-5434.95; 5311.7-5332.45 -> 0.15 angstrom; 3.89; 4.88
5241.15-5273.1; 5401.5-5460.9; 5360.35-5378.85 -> -1.40 angstrom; 3.62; 4.71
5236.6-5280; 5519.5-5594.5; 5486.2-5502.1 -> 0.16 angstrom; 3.76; 4.62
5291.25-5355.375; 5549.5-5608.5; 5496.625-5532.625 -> 2.36 angstrom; 4.31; 4.57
